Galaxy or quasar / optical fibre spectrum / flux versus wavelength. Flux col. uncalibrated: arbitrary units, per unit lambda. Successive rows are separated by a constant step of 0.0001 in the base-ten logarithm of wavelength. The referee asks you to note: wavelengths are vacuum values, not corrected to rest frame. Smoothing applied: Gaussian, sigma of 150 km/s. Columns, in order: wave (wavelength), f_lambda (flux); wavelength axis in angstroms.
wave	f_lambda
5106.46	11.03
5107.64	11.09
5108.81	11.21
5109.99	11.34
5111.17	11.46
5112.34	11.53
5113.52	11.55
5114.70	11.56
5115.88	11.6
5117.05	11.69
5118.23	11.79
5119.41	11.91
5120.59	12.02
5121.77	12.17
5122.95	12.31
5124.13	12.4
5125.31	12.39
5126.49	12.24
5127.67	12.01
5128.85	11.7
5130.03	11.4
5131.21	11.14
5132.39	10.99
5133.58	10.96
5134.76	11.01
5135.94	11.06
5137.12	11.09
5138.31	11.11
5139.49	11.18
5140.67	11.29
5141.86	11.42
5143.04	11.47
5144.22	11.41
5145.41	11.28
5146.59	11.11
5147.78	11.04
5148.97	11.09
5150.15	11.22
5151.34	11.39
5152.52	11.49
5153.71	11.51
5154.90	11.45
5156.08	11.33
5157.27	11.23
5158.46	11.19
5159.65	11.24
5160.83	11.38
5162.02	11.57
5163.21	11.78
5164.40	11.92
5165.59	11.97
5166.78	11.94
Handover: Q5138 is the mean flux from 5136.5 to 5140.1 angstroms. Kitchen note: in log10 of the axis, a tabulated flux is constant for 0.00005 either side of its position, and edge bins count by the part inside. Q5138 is 11.1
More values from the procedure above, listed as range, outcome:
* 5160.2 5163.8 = 11.6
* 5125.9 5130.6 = 11.8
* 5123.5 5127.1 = 12.3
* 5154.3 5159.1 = 11.3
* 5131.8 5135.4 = 11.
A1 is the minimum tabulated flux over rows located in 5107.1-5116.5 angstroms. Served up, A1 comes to 11.09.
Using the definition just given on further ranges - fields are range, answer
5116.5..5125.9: 11.69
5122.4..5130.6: 11.4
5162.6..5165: 11.78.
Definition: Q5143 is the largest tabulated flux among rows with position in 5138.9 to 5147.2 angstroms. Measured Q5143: 11.47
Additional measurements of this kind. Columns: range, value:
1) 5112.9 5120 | 11.91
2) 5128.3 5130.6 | 11.7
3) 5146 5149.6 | 11.11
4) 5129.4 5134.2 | 11.4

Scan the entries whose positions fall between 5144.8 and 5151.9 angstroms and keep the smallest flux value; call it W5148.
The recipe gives 11.04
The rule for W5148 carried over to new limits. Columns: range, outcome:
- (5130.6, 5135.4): 10.96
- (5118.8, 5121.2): 11.91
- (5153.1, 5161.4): 11.19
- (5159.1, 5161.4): 11.24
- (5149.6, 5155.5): 11.22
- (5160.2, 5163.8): 11.38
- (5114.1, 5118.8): 11.56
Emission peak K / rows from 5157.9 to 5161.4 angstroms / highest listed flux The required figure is 11.38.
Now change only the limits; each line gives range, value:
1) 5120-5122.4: 12.17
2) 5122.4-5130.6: 12.4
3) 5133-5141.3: 11.29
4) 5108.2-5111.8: 11.46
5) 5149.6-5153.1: 11.49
